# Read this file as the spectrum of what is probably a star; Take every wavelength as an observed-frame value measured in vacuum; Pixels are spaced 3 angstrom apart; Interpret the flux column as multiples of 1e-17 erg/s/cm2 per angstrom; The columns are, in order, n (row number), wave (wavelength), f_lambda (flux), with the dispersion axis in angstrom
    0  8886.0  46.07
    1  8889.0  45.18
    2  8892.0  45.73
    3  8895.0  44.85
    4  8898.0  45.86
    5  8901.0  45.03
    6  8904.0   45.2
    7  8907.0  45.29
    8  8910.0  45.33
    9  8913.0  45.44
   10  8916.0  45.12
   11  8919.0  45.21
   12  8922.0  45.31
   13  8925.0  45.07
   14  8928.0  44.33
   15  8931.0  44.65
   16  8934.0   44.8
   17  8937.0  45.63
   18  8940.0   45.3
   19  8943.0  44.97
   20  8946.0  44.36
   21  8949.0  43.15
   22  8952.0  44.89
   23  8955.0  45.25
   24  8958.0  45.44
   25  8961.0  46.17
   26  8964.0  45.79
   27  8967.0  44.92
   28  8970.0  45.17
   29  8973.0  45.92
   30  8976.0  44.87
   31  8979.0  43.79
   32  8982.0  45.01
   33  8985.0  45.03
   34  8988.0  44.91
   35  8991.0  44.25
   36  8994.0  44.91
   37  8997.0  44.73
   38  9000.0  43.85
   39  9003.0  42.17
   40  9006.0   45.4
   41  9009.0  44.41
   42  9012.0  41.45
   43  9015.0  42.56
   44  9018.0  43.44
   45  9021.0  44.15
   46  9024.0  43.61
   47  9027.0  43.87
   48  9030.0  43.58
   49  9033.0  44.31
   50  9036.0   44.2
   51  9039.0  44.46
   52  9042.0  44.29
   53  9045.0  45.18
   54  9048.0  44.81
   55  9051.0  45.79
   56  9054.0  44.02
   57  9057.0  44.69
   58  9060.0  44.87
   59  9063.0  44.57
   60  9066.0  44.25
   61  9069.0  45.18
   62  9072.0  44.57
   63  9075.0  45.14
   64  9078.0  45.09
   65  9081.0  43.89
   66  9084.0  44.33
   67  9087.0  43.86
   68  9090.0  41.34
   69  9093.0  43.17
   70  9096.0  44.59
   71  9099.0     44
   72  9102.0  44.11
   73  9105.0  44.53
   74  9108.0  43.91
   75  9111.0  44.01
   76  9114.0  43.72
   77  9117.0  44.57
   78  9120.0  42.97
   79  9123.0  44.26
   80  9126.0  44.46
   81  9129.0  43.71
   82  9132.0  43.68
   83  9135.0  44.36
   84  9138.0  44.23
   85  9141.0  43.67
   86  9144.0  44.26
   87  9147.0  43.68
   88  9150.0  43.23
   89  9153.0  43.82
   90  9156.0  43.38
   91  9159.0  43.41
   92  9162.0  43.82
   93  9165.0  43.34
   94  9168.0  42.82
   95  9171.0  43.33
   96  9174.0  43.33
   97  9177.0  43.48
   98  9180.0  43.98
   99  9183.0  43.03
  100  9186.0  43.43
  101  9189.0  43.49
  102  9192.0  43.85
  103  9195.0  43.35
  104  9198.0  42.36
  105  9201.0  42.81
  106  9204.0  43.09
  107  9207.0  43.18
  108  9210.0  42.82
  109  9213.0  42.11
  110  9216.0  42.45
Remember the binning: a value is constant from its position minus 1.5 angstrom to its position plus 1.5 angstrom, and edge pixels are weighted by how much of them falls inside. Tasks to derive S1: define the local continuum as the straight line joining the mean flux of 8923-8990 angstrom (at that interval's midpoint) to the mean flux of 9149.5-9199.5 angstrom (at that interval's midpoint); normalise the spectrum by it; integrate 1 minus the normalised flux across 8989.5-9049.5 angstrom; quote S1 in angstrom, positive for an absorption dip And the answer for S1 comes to 0.7 angstrom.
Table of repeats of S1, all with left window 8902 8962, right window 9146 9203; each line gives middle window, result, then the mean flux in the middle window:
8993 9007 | 0.1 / 44.1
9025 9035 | 0.1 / 43.9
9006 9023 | 0.4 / 43.4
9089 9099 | 0.1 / 43.3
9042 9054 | -0.2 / 45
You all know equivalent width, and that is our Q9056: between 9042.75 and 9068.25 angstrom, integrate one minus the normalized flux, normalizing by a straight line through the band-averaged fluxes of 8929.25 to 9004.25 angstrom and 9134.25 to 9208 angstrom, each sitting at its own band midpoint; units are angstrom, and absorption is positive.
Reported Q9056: -0.3 angstrom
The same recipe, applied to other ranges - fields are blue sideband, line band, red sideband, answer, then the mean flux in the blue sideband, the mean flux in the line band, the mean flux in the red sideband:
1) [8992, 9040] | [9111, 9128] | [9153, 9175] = -0.2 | 43.8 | 44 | 43.4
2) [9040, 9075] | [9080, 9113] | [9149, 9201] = 0.4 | 44.8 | 43.8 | 43.4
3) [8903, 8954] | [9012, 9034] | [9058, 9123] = 0.5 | 44.9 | 43.5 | 44.1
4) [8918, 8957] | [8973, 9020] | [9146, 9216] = 0.4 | 44.8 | 44.1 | 43.2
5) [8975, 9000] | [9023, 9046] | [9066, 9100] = 0.1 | 44.6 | 44.2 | 44.1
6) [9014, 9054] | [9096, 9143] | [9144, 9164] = -0.3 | 44.2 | 44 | 43.6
